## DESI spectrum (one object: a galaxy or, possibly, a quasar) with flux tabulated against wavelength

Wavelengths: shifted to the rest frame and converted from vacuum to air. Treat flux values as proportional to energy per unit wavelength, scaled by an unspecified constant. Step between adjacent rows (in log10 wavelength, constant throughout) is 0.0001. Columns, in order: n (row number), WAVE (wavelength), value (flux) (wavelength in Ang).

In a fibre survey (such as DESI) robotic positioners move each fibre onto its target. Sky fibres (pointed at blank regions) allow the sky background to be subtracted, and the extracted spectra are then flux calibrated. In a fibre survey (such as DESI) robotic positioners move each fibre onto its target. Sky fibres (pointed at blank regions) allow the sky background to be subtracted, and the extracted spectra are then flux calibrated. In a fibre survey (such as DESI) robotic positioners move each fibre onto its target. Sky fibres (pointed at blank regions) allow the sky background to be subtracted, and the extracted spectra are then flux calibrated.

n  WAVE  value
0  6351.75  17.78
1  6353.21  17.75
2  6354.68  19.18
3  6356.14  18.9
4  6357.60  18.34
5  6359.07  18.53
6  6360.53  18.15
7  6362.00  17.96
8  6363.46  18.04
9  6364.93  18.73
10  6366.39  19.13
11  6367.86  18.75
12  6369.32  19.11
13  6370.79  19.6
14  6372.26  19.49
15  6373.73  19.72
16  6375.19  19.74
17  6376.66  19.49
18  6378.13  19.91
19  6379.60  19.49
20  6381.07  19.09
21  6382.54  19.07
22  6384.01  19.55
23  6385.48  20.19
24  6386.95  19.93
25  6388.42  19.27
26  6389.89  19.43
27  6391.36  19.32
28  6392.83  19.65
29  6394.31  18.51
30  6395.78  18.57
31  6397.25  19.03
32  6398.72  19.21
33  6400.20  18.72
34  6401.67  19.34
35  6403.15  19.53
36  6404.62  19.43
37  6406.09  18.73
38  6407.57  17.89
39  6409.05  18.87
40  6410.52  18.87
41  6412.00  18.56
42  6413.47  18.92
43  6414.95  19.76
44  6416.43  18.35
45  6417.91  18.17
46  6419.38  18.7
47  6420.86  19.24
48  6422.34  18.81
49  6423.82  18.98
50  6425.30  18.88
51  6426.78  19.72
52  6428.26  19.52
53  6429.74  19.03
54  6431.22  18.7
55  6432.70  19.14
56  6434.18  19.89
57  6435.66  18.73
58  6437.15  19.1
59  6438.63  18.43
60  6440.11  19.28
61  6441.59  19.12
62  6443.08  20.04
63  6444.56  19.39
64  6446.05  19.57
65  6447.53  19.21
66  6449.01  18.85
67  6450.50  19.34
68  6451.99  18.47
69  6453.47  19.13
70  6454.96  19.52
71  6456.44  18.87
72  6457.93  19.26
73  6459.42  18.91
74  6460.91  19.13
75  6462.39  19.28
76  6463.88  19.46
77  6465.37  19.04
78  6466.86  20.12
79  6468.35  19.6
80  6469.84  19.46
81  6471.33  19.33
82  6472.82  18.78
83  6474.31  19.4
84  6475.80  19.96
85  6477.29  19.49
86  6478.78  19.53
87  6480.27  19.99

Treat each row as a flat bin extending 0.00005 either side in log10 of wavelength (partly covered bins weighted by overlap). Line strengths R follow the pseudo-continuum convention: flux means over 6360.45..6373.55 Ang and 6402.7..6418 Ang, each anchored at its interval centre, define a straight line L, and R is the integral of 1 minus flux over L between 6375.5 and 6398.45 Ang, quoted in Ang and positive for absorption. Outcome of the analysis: -0.65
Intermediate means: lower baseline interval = 18.8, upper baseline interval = 18.8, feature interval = 19.4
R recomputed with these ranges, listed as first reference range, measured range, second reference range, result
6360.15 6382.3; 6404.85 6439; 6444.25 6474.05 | 0.45 Ang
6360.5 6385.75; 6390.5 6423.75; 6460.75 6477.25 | 0.61 Ang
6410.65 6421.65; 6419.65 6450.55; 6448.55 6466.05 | -0.37 Ang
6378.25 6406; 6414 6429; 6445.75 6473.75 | 0.20 Ang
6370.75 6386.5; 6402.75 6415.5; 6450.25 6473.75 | 0.35 Ang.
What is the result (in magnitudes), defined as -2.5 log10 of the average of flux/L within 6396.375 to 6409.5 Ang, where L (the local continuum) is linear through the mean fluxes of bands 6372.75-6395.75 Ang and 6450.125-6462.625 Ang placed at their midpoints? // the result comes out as 0.02 mag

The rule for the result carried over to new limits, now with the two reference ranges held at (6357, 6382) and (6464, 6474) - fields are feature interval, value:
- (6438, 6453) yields 0.01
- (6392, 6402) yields 0.01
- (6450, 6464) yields 0.01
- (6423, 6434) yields 0.00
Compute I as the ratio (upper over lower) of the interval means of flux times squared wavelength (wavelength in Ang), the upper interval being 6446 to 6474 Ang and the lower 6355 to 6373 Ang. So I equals 1.06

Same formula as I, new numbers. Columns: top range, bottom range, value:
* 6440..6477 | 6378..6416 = 1.03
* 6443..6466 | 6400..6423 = 1.03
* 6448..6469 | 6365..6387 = 1.01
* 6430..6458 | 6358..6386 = 1.02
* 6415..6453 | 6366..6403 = 1.00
